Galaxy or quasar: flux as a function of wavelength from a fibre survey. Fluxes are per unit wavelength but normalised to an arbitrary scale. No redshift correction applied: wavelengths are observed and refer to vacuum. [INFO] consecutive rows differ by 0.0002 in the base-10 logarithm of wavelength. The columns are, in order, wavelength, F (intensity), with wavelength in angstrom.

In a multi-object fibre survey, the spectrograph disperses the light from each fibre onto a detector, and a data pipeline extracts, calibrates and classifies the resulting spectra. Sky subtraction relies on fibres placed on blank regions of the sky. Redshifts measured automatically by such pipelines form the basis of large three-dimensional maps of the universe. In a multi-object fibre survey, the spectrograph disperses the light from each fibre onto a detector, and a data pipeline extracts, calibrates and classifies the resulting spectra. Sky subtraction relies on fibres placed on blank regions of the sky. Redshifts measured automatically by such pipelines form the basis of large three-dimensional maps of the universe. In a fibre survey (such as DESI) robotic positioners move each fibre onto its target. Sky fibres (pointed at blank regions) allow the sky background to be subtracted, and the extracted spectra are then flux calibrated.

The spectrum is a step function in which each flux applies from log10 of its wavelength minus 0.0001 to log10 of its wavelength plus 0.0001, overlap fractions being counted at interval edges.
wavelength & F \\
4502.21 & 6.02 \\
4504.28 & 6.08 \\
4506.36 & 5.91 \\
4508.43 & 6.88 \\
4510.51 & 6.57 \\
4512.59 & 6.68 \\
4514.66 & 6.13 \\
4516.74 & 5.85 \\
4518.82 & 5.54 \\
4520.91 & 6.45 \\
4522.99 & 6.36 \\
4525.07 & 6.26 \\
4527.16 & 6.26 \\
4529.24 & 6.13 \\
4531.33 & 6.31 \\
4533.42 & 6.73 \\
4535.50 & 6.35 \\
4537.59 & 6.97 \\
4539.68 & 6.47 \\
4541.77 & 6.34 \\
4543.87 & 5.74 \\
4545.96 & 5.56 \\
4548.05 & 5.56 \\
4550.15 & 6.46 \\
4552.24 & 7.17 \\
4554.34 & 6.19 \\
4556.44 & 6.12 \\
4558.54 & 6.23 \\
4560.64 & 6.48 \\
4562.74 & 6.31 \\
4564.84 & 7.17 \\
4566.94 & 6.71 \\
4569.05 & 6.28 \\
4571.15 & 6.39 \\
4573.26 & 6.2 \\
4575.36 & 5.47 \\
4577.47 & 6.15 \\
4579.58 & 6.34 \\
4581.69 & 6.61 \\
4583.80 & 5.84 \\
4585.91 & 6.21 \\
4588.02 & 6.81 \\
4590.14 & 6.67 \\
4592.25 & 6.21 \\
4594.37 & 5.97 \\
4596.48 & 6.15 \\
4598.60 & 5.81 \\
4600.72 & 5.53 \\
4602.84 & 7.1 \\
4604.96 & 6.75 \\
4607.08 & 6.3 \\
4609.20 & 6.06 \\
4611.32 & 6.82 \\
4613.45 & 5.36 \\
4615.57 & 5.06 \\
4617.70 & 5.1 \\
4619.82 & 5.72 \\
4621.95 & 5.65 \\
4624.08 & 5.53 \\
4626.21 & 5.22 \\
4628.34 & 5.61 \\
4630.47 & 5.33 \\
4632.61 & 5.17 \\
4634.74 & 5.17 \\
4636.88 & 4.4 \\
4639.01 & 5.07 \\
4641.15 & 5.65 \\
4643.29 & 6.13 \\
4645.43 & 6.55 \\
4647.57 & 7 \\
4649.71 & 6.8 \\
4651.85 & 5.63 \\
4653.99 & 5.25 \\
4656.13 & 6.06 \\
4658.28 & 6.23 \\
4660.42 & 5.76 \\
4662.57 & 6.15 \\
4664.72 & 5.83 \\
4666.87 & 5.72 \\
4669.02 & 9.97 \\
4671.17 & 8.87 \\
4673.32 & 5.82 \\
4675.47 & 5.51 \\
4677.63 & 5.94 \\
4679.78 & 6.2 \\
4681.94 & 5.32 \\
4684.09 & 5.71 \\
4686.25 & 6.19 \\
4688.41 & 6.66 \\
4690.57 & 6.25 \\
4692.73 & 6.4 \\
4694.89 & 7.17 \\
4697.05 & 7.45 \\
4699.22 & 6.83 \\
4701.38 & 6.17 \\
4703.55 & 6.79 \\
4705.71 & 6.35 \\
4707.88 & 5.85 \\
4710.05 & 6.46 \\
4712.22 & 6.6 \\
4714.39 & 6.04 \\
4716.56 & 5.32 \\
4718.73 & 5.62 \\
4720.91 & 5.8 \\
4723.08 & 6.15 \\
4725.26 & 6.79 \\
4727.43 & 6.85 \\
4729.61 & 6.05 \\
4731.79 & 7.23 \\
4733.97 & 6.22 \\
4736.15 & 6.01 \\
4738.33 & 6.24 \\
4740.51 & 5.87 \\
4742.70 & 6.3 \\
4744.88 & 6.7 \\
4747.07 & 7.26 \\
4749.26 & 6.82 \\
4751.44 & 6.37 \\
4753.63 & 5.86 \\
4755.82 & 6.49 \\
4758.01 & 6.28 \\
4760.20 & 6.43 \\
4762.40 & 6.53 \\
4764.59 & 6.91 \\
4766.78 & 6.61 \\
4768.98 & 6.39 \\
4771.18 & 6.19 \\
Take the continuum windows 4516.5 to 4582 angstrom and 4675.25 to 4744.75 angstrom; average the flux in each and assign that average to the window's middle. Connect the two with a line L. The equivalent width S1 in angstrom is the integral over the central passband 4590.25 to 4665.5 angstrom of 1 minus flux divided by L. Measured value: 5.26 angstrom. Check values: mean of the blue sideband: 6.29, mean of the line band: 5.84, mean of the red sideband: 6.28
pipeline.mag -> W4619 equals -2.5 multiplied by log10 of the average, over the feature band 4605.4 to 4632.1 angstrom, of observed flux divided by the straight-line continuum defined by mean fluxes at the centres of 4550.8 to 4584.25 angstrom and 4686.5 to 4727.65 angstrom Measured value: 0.13 mag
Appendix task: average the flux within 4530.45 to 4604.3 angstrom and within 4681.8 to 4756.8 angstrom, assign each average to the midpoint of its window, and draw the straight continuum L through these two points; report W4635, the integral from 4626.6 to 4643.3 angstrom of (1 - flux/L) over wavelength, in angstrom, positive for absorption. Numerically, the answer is 2.8 angstrom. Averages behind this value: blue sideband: 6.31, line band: 5.26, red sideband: 6.36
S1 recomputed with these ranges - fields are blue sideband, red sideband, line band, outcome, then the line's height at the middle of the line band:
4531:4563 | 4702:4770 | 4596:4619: 1.2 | 6.33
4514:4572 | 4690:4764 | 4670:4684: 0.3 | 6.38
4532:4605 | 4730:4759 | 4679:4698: 0.1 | 6.39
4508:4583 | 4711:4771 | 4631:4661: 2.7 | 6.34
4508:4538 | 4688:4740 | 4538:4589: 0.5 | 6.35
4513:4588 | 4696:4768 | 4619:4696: 3.7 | 6.35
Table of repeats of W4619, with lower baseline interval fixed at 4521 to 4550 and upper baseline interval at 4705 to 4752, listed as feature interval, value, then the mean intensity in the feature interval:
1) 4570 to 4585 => 0.020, 6.15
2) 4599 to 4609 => -0.013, 6.35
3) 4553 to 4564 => -0.008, 6.3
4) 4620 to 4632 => 0.149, 5.47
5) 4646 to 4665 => 0.033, 6.1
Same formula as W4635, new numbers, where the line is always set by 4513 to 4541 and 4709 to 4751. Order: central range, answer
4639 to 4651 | 0.1 angstrom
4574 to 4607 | 0.4 angstrom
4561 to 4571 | -0.4 angstrom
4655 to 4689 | -0.2 angstrom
